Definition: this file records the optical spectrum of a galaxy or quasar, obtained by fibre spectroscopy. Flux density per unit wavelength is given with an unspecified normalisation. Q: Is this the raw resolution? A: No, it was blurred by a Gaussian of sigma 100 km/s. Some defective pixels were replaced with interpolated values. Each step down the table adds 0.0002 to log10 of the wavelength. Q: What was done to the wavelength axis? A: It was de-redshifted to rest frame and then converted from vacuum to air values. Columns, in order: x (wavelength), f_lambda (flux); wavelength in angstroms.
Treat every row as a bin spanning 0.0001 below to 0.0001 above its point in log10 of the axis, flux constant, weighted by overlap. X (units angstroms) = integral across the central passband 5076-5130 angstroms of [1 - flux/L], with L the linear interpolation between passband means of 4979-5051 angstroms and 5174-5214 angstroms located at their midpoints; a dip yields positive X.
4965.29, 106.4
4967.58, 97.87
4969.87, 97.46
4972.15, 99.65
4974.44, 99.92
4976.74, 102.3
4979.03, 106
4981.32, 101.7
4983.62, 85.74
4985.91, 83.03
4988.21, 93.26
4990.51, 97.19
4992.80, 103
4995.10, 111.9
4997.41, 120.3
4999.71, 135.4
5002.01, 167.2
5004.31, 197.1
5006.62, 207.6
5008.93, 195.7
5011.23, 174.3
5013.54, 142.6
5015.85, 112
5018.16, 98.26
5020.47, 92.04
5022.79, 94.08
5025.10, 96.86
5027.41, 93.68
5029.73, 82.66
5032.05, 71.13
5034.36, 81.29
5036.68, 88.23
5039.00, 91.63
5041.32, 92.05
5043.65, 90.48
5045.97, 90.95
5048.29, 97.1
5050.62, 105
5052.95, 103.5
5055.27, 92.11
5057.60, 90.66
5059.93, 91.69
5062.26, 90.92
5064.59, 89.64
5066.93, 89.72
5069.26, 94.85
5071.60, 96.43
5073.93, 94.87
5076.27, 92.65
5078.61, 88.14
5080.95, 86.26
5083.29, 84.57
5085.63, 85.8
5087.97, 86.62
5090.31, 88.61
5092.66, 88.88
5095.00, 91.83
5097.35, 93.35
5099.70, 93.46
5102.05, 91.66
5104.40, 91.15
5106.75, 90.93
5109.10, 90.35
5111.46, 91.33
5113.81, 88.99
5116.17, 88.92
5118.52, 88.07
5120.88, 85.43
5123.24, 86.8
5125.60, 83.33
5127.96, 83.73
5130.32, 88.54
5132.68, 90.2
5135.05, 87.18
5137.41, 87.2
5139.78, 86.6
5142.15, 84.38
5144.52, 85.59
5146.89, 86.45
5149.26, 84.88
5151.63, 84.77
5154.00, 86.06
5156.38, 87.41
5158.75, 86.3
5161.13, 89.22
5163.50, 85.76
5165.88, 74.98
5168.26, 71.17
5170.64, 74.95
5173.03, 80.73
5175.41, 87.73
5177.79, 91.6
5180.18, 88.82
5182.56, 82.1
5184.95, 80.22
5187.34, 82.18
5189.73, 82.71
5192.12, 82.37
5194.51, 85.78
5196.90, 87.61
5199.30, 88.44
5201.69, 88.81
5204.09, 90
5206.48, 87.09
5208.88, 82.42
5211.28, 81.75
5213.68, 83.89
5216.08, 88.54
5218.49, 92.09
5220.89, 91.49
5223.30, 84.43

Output 5.8 angstroms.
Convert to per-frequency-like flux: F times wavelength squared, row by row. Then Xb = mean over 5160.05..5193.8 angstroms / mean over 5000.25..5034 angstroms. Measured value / 0.68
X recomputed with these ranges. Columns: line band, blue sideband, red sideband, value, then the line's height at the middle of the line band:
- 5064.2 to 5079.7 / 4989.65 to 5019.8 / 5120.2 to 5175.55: 3.1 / 115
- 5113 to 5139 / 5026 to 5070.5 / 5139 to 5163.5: 0.1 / 87.3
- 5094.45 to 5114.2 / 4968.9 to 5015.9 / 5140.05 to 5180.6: 1.3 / 98.1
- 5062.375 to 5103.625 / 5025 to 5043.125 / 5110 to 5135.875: -1.6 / 87.2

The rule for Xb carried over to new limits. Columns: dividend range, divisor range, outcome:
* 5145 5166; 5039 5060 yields 0.94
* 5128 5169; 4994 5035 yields 0.71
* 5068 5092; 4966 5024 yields 0.77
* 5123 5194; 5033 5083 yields 0.95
